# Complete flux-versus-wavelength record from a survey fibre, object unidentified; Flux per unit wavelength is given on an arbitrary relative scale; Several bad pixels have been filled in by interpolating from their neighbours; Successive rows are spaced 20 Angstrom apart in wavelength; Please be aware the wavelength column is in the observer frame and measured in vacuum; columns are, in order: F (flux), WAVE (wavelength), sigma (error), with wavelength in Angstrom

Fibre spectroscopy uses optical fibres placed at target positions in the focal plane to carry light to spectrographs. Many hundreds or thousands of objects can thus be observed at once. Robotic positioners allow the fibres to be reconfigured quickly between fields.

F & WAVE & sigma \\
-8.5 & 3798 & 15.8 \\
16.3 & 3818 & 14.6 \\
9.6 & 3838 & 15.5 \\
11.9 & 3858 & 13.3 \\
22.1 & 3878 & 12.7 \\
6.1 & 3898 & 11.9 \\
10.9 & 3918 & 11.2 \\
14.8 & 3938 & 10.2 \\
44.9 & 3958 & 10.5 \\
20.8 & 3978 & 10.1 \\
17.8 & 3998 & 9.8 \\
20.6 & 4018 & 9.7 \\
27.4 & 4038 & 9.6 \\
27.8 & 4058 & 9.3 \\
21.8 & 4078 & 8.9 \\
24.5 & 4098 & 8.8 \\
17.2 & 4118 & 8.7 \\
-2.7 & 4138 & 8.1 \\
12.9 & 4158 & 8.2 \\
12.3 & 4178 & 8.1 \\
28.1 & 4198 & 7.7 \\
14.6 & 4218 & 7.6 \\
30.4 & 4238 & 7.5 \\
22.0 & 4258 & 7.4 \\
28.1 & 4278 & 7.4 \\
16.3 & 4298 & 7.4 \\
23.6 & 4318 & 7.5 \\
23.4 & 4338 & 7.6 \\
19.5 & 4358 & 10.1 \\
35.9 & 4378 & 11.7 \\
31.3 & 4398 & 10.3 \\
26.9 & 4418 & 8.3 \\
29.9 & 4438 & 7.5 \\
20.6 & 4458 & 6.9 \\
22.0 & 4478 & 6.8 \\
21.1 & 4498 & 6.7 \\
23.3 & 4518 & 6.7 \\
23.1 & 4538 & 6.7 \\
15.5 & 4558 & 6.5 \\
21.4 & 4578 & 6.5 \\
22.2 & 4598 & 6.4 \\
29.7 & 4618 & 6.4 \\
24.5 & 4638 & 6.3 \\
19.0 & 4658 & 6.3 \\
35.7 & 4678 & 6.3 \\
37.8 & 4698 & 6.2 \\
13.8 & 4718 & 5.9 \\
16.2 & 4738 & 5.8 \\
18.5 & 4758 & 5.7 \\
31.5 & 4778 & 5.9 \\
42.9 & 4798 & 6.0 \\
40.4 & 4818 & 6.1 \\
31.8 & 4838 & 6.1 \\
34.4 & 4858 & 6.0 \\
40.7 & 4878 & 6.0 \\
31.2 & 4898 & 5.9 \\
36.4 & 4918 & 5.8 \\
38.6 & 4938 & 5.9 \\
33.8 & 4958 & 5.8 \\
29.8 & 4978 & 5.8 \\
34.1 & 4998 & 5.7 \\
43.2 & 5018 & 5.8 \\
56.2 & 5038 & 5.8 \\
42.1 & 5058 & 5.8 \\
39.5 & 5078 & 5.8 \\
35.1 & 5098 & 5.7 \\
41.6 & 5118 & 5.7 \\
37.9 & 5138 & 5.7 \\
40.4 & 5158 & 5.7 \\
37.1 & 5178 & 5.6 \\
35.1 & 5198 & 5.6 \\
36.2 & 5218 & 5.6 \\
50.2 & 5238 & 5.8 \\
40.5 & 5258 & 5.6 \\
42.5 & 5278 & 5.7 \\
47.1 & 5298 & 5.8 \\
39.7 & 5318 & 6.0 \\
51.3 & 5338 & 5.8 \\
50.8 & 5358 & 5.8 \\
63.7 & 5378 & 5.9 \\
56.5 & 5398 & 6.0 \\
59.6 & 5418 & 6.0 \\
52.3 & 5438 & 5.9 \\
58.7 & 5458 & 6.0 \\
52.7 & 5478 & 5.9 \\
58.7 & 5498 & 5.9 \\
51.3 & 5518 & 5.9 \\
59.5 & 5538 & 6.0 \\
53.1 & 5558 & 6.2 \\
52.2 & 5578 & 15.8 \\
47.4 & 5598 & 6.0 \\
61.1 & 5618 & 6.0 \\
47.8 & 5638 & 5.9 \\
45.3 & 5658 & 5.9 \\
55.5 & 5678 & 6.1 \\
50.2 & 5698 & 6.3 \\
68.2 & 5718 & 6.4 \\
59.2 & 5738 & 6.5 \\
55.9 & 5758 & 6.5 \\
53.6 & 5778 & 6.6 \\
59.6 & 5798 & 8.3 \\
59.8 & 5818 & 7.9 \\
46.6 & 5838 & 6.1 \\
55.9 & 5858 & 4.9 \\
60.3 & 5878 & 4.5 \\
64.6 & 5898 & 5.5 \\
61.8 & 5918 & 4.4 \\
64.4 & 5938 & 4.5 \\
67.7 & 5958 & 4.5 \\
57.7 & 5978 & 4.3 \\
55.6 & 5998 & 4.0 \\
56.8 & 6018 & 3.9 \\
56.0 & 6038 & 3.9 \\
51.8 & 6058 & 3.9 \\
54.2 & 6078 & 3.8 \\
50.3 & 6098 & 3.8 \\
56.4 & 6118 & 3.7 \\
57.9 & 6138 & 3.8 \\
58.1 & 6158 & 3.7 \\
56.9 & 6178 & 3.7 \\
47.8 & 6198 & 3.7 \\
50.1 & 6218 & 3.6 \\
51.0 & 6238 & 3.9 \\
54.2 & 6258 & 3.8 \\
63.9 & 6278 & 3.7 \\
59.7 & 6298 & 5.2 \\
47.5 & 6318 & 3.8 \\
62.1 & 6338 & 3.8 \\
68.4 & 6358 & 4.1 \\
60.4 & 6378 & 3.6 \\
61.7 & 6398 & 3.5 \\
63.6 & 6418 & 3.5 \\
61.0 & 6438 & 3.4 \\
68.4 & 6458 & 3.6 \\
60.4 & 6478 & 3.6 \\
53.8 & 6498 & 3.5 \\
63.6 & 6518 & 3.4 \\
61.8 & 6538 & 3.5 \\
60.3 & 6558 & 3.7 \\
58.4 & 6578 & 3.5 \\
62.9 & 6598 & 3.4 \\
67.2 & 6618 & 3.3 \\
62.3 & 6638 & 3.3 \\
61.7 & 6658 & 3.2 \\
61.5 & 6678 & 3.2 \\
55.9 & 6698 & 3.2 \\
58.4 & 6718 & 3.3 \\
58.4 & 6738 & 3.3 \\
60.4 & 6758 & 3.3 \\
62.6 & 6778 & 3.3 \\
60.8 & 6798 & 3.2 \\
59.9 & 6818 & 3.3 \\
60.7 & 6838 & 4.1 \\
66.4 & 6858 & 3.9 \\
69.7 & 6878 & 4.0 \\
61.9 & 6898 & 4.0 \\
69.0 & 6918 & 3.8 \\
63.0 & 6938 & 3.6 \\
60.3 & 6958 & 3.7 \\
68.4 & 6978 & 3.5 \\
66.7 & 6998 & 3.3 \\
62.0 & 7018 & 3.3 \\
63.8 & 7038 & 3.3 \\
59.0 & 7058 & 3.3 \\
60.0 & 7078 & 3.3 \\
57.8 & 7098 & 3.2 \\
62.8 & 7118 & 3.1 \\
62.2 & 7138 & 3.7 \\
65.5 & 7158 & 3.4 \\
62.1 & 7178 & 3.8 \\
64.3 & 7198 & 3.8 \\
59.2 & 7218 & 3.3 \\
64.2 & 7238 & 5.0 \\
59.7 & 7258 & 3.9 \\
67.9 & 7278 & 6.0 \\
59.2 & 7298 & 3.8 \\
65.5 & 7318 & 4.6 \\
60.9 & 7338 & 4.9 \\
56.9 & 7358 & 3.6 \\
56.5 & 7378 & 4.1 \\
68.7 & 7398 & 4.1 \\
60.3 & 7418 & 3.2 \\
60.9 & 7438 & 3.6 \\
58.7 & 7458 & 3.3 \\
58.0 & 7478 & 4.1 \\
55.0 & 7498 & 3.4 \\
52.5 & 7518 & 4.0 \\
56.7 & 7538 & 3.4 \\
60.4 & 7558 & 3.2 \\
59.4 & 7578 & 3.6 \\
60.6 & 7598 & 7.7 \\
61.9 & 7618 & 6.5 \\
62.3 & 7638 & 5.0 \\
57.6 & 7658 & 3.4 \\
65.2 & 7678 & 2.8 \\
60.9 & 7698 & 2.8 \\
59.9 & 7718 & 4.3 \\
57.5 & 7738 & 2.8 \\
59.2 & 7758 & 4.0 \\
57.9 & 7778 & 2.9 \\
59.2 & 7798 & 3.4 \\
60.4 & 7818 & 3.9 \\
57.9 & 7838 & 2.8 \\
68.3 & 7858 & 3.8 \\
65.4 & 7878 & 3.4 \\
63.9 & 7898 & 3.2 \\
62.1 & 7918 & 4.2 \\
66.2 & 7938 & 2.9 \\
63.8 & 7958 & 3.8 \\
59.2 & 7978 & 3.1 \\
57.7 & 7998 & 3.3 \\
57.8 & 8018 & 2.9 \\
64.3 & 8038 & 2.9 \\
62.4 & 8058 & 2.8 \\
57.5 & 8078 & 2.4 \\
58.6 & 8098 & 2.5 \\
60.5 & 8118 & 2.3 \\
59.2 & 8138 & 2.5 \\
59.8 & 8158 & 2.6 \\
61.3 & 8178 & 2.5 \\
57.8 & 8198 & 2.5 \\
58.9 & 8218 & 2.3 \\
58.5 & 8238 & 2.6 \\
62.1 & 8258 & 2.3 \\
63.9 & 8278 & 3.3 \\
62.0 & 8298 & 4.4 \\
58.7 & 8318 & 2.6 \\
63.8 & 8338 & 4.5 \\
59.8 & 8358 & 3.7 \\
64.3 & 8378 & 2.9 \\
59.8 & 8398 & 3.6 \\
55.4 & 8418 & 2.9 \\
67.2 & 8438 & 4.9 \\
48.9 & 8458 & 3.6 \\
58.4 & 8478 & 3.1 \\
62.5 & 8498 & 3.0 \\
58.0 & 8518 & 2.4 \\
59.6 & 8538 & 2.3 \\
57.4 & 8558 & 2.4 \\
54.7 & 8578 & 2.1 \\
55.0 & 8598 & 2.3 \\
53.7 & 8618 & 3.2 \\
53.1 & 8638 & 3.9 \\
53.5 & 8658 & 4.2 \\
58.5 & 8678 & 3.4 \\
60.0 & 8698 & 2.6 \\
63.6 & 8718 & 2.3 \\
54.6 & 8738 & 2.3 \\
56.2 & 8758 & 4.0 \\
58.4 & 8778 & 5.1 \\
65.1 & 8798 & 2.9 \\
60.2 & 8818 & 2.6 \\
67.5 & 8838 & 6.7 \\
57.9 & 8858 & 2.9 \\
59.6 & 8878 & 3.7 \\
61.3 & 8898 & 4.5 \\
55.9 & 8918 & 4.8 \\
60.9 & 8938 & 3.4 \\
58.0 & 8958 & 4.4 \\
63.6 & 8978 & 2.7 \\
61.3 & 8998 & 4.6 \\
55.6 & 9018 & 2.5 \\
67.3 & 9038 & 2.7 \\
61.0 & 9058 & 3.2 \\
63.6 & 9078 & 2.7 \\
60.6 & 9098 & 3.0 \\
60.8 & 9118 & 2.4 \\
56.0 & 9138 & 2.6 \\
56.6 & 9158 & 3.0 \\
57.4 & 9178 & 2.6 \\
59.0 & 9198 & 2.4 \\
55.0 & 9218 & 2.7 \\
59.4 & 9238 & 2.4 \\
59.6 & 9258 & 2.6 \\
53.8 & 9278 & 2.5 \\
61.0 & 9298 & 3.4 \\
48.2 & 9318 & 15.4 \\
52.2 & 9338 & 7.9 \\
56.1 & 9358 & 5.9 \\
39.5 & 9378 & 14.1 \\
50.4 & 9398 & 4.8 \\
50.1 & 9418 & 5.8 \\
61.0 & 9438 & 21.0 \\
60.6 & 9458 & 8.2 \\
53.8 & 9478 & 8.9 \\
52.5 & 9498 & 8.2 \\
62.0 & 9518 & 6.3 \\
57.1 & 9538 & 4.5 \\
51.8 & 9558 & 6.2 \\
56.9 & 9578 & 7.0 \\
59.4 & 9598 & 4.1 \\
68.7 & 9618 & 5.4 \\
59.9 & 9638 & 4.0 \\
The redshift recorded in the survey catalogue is 0.198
